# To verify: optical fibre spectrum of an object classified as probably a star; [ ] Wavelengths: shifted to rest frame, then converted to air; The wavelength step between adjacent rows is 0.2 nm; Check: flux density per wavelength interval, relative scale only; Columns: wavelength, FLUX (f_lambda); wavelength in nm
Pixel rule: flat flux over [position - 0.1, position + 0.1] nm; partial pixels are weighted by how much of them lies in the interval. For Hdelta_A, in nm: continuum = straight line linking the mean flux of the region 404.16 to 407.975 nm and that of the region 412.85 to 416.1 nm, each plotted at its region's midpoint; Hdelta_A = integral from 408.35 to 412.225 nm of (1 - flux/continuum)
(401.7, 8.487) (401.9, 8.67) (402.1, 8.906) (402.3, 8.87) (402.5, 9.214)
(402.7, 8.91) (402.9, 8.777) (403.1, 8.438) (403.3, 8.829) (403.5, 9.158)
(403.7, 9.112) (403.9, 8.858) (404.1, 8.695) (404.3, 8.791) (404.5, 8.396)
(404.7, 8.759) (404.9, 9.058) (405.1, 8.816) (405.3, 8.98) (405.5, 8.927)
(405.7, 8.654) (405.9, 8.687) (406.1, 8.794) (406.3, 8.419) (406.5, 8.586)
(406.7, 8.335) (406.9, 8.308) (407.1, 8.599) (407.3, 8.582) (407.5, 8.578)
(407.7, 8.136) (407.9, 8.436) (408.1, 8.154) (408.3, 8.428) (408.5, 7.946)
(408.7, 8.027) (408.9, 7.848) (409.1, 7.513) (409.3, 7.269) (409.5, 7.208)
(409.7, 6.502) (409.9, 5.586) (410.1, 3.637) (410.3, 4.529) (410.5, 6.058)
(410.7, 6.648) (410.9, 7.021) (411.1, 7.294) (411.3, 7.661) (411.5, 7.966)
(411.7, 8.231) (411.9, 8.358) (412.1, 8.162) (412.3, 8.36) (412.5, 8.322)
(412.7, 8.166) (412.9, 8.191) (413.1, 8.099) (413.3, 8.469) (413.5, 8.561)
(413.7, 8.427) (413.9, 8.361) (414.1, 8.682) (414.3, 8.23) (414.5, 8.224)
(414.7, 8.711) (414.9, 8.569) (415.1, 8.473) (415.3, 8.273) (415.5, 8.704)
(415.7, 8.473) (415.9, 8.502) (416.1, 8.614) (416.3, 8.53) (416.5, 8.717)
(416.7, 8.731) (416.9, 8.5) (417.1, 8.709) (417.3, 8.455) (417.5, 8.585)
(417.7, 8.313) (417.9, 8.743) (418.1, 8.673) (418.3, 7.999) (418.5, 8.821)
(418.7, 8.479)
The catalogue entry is 0.673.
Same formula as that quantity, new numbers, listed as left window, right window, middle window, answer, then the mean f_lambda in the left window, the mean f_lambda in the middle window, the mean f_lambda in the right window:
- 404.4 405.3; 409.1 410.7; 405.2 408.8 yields -0.43 nm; 8.78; 8.48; 5.98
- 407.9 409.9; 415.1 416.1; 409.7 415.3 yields 0.31 nm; 7.59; 7.66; 8.5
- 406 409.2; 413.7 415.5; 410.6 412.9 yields 0.15 nm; 8.29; 7.85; 8.45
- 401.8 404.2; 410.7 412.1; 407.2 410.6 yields 0.37 nm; 8.87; 7.2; 7.71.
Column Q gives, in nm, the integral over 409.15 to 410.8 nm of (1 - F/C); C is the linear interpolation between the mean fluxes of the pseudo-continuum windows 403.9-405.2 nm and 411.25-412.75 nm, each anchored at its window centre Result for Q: 0.47 nm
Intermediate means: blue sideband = 8.76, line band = 5.98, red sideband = 8.17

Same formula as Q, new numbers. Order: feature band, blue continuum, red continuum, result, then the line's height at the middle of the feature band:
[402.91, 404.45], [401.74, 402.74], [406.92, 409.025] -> -0.02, 8.73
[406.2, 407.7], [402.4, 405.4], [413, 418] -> 0.05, 8.76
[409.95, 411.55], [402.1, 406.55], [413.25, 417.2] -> 0.44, 8.64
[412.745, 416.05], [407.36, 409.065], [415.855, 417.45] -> 0.02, 8.49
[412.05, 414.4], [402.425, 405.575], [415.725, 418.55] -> 0.08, 8.65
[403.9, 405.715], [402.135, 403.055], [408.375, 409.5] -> -0.07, 8.48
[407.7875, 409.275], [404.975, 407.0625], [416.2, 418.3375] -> 0.11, 8.63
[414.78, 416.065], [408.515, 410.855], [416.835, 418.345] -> -0.09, 7.96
